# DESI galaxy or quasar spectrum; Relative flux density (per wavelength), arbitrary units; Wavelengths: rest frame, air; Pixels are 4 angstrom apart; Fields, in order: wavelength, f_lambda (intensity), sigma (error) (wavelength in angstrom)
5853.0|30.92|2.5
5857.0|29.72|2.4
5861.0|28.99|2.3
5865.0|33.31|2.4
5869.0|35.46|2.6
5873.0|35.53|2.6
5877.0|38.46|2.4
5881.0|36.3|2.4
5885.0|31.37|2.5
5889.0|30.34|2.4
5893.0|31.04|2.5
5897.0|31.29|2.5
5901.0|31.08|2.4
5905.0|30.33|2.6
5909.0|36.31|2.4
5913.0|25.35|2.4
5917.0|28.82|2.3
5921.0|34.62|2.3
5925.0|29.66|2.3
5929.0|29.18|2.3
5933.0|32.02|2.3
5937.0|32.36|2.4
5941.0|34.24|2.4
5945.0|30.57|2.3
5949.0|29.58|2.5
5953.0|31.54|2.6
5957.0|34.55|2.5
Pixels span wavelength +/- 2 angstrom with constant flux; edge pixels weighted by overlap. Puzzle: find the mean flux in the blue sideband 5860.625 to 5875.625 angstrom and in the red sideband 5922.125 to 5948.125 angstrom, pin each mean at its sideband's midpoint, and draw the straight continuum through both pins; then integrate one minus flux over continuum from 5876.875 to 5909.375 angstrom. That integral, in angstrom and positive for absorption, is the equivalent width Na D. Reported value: 0.6 angstrom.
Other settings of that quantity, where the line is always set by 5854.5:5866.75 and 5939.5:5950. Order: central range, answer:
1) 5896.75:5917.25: 0.33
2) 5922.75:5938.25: 0.28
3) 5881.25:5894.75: -0.31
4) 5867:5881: -2.59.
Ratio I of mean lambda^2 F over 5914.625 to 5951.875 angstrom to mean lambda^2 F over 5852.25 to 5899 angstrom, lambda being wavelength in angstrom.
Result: 1.0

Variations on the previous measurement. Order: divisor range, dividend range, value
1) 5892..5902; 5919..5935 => 1.02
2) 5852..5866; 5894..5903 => 1.03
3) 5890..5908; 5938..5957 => 1.04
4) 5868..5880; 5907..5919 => 0.84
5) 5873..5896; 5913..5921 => 0.89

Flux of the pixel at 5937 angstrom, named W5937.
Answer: 32.36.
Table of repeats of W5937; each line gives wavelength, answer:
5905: 30.33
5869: 35.46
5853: 30.92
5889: 30.34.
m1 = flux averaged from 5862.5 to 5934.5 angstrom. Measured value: 32.2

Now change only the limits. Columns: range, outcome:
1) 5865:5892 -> 34.4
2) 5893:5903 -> 31.2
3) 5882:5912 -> 31.6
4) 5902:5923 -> 31.1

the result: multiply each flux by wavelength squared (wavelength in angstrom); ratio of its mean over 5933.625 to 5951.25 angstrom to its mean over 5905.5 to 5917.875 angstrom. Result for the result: 1.1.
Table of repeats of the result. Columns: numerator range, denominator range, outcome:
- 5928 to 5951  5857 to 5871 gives 1.00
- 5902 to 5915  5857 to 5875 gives 0.95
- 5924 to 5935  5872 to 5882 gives 0.84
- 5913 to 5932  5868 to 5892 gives 0.89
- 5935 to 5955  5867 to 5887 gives 0.91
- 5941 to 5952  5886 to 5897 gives 1.02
